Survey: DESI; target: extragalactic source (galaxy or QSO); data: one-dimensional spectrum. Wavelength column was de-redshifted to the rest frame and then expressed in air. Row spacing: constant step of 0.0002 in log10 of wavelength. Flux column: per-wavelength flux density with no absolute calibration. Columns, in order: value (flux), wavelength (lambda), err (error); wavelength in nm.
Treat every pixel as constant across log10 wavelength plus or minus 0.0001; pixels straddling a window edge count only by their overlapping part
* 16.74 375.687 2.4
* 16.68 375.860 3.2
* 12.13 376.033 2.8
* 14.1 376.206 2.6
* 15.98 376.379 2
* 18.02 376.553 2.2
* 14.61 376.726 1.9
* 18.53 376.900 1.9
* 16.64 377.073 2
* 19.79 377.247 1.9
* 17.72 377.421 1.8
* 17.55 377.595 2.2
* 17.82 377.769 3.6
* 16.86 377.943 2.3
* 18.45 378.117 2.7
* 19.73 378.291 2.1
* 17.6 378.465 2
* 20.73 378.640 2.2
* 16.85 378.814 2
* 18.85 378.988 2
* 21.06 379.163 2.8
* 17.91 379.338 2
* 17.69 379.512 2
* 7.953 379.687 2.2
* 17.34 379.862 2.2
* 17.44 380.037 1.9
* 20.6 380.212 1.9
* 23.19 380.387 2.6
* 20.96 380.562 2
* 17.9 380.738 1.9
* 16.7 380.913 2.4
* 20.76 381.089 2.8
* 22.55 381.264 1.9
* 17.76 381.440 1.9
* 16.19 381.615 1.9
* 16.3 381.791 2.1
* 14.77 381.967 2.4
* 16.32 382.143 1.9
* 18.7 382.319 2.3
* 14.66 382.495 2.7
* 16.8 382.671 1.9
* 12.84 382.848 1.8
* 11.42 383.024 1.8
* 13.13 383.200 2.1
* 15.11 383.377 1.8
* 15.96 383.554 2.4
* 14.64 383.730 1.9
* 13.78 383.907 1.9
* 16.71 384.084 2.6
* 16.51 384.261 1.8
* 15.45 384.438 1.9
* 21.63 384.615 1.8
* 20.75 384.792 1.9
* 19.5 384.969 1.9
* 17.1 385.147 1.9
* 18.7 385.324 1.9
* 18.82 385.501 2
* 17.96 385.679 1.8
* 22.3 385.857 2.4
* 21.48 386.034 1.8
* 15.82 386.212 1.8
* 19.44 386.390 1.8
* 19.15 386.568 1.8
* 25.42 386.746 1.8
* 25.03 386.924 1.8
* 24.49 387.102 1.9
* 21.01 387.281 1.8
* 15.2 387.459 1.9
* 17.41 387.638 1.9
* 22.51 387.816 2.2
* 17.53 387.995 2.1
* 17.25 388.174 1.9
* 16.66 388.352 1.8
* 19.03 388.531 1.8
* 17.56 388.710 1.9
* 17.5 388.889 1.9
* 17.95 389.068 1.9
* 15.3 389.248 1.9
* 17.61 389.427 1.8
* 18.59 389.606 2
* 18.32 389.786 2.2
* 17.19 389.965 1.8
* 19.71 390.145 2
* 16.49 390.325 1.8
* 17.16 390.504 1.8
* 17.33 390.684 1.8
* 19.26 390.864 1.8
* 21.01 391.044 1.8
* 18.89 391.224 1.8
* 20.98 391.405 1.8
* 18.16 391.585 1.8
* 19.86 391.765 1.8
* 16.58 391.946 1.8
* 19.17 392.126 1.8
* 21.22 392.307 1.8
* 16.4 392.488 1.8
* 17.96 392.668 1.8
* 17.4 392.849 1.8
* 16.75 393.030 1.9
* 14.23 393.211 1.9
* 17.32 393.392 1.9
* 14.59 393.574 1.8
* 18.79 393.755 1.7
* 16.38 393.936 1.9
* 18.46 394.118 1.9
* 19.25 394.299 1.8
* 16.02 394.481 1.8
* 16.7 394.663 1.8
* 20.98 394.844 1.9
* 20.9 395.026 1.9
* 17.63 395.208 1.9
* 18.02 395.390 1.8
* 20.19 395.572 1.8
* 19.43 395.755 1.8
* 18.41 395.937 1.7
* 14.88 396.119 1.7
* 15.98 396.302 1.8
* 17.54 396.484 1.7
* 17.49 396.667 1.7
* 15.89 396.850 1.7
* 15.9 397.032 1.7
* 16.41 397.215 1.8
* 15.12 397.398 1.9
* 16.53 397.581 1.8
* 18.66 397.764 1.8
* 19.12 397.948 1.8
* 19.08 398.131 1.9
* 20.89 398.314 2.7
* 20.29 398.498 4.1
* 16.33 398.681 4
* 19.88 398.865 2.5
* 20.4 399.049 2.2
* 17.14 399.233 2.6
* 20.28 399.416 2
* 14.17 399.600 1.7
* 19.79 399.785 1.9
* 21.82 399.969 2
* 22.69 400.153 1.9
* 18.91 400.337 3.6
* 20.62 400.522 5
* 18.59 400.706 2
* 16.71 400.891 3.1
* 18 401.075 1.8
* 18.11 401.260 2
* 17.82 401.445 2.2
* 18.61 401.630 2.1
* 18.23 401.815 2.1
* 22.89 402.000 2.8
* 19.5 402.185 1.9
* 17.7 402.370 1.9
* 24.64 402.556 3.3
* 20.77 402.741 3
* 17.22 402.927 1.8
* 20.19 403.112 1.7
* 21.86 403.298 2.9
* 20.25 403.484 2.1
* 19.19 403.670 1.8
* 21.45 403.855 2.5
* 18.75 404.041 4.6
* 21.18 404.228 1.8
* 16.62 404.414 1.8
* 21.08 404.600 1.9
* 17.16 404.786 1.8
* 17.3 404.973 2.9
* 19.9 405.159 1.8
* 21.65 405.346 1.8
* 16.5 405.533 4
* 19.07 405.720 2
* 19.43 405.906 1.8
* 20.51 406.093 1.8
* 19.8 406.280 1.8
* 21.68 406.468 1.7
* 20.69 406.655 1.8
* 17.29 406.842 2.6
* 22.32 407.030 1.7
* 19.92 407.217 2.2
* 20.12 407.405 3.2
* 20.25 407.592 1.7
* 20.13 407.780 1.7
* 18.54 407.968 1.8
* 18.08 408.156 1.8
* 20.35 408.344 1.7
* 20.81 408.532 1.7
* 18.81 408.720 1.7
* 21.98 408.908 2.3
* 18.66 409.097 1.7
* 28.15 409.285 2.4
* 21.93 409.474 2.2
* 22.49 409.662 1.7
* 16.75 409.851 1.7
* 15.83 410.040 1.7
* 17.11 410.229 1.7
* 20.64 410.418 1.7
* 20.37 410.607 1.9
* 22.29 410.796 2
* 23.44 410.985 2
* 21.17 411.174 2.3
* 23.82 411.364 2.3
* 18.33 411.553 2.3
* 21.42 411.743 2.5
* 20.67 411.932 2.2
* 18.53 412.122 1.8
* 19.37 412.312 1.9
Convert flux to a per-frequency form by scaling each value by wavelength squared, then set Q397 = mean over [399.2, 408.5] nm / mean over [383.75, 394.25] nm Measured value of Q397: 1.14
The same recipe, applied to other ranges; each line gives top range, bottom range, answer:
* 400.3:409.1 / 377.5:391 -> 1.21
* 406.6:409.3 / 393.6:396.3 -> 1.19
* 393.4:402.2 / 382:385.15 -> 1.22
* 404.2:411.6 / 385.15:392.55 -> 1.17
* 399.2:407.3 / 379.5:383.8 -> 1.31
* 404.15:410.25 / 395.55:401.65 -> 1.13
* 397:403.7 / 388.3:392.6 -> 1.10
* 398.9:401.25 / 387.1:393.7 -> 1.11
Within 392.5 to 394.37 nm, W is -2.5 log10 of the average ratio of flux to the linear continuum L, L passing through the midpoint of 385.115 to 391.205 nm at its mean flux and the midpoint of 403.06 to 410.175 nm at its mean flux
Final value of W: 0.13 mag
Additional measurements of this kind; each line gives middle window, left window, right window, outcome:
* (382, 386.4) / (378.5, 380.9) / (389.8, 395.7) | 0.08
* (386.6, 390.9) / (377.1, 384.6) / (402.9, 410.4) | -0.05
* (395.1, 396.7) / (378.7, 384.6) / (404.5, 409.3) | 0.05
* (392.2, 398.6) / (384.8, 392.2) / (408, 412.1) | 0.10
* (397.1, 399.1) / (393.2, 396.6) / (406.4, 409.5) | 0.00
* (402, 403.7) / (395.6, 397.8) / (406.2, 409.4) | -0.08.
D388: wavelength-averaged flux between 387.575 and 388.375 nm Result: 18.4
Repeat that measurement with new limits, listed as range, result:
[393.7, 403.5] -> 18.7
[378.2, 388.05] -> 18.1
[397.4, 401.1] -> 18.9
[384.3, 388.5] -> 19.6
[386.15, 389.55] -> 19.1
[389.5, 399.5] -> 18.1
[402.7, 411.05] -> 20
